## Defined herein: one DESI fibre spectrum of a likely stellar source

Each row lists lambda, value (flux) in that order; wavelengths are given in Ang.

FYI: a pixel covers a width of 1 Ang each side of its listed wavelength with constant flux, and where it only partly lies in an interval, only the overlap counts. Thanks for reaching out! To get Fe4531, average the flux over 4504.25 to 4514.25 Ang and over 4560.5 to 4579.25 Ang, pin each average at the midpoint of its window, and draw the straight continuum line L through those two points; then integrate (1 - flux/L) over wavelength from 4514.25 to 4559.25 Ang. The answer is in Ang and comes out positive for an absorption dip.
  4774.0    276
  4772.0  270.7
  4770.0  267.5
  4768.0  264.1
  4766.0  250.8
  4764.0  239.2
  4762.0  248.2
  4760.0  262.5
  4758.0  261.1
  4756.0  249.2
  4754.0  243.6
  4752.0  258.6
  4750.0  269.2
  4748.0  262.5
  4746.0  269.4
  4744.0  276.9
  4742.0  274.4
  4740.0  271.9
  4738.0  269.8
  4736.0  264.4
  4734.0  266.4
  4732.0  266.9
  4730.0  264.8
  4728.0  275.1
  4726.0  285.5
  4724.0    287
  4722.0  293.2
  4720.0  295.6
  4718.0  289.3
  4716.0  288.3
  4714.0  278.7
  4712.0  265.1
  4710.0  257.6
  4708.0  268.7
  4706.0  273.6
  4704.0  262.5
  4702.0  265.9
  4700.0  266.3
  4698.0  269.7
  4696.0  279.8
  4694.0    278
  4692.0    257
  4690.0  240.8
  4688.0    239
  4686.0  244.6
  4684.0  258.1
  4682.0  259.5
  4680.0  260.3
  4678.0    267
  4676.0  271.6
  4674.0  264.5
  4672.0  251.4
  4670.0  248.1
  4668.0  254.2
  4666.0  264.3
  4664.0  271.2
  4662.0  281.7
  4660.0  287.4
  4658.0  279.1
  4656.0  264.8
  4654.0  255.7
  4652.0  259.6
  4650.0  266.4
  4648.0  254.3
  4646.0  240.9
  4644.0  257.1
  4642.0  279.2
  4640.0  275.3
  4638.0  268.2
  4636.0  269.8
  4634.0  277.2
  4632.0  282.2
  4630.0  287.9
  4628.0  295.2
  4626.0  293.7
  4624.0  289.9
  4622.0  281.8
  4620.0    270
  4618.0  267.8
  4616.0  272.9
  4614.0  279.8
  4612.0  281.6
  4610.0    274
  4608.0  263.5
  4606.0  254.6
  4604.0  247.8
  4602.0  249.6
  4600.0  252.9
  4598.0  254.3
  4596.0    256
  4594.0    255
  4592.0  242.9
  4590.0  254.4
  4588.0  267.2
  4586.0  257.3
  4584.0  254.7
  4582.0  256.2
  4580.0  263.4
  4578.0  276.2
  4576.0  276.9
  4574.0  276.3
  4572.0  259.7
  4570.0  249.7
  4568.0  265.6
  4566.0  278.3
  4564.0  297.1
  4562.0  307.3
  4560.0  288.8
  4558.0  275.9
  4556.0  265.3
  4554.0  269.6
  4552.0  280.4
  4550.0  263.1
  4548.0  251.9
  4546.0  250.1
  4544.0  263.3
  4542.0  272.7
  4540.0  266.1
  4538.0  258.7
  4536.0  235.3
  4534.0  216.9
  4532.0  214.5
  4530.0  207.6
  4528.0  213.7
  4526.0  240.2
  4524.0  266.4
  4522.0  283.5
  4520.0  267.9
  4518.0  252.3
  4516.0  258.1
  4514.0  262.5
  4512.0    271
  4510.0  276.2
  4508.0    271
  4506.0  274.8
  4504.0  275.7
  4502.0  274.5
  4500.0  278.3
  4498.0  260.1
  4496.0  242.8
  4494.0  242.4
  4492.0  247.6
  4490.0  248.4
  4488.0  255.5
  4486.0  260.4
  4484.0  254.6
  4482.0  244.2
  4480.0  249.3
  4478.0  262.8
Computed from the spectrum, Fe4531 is 3.4 Ang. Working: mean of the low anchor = 272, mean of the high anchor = 277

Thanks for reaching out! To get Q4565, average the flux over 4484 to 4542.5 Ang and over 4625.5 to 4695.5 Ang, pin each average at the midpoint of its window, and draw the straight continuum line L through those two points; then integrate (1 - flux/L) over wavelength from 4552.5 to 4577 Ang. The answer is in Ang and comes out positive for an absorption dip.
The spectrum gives -1.6 Ang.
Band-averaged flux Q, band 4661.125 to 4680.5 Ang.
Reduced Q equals 263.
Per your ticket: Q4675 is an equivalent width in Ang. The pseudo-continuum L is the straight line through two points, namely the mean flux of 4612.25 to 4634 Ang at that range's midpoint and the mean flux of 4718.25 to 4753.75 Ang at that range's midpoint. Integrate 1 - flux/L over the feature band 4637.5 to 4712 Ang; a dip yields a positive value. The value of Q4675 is 3.92 Ang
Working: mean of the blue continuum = 282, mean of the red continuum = 273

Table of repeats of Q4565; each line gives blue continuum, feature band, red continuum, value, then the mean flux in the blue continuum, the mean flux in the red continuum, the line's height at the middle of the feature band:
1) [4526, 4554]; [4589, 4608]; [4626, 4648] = 0.7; 246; 273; 263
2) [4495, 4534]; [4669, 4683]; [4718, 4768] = 0.2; 256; 267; 264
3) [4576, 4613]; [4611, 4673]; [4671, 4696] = -2.9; 259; 259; 259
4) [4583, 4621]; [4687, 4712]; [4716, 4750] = 0.8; 261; 276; 272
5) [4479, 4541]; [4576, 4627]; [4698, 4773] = -1.0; 254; 268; 260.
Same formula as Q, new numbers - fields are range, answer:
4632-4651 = 266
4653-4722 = 267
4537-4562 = 269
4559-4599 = 267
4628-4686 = 266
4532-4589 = 265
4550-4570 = 278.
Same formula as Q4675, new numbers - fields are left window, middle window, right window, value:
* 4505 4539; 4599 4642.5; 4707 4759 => -2.1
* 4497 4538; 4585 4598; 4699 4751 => 0.3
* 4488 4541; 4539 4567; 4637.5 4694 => -1.9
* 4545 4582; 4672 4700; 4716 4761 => 1.1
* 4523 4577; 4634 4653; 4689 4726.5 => 0.3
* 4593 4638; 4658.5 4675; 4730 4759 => 0.2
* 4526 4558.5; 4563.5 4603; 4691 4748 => -1.0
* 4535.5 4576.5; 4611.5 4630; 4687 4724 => -0.8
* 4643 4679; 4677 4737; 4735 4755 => -0.9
